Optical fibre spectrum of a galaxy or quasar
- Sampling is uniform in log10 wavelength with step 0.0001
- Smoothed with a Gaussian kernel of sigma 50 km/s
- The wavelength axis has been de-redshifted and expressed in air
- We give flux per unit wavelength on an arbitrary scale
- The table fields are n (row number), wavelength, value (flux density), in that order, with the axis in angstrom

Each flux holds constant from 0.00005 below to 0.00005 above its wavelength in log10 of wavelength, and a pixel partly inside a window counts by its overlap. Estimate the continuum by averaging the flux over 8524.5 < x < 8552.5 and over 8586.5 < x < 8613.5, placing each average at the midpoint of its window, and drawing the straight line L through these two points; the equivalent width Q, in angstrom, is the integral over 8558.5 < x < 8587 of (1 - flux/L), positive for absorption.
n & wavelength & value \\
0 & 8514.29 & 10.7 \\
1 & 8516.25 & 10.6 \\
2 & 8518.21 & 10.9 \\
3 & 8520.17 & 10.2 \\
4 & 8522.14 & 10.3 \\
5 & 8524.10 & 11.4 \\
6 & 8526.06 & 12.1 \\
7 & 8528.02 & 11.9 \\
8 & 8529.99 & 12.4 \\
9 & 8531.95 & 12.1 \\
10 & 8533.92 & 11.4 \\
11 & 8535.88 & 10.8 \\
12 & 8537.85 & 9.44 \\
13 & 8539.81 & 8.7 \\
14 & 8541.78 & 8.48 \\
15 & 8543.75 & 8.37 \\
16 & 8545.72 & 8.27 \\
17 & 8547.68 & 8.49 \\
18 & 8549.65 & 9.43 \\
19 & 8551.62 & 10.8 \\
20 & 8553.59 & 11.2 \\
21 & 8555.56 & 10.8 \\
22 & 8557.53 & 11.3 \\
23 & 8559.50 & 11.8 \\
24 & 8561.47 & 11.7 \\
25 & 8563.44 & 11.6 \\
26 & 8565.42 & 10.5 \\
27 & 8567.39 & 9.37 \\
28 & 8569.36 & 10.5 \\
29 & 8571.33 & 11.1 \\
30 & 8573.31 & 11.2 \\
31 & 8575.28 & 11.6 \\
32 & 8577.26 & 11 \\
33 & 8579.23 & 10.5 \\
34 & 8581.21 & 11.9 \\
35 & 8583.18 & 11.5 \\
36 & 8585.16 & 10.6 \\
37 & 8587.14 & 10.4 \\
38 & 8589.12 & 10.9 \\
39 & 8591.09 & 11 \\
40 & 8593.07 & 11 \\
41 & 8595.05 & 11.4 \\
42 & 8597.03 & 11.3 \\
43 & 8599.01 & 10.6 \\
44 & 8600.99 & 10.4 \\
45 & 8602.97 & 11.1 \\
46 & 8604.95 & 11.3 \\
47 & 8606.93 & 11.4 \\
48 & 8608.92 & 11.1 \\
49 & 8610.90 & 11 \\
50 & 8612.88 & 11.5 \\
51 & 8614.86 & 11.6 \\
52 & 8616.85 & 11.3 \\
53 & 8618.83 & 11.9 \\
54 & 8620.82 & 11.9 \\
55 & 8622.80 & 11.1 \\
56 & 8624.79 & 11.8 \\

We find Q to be -1.00 angstrom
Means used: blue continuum 10.2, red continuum 11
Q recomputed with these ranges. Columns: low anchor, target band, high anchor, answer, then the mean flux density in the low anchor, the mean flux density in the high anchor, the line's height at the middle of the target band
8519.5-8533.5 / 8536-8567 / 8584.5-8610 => 3.4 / 11.5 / 11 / 11.3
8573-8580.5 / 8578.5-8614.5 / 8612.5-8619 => 0.8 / 11.1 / 11.5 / 11.3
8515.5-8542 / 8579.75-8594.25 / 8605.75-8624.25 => 0.3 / 10.8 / 11.4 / 11.2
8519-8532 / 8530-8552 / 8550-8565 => 3.1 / 11.4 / 11.2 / 11.3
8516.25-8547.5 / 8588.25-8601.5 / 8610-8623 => 0.3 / 10.4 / 11.5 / 11.2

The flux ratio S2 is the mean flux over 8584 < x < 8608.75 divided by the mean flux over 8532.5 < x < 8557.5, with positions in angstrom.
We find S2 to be 1.12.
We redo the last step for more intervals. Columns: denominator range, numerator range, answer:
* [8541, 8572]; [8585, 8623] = 1.09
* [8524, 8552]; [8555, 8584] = 1.09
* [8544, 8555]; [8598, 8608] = 1.14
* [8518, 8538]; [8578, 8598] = 0.98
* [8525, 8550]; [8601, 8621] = 1.12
